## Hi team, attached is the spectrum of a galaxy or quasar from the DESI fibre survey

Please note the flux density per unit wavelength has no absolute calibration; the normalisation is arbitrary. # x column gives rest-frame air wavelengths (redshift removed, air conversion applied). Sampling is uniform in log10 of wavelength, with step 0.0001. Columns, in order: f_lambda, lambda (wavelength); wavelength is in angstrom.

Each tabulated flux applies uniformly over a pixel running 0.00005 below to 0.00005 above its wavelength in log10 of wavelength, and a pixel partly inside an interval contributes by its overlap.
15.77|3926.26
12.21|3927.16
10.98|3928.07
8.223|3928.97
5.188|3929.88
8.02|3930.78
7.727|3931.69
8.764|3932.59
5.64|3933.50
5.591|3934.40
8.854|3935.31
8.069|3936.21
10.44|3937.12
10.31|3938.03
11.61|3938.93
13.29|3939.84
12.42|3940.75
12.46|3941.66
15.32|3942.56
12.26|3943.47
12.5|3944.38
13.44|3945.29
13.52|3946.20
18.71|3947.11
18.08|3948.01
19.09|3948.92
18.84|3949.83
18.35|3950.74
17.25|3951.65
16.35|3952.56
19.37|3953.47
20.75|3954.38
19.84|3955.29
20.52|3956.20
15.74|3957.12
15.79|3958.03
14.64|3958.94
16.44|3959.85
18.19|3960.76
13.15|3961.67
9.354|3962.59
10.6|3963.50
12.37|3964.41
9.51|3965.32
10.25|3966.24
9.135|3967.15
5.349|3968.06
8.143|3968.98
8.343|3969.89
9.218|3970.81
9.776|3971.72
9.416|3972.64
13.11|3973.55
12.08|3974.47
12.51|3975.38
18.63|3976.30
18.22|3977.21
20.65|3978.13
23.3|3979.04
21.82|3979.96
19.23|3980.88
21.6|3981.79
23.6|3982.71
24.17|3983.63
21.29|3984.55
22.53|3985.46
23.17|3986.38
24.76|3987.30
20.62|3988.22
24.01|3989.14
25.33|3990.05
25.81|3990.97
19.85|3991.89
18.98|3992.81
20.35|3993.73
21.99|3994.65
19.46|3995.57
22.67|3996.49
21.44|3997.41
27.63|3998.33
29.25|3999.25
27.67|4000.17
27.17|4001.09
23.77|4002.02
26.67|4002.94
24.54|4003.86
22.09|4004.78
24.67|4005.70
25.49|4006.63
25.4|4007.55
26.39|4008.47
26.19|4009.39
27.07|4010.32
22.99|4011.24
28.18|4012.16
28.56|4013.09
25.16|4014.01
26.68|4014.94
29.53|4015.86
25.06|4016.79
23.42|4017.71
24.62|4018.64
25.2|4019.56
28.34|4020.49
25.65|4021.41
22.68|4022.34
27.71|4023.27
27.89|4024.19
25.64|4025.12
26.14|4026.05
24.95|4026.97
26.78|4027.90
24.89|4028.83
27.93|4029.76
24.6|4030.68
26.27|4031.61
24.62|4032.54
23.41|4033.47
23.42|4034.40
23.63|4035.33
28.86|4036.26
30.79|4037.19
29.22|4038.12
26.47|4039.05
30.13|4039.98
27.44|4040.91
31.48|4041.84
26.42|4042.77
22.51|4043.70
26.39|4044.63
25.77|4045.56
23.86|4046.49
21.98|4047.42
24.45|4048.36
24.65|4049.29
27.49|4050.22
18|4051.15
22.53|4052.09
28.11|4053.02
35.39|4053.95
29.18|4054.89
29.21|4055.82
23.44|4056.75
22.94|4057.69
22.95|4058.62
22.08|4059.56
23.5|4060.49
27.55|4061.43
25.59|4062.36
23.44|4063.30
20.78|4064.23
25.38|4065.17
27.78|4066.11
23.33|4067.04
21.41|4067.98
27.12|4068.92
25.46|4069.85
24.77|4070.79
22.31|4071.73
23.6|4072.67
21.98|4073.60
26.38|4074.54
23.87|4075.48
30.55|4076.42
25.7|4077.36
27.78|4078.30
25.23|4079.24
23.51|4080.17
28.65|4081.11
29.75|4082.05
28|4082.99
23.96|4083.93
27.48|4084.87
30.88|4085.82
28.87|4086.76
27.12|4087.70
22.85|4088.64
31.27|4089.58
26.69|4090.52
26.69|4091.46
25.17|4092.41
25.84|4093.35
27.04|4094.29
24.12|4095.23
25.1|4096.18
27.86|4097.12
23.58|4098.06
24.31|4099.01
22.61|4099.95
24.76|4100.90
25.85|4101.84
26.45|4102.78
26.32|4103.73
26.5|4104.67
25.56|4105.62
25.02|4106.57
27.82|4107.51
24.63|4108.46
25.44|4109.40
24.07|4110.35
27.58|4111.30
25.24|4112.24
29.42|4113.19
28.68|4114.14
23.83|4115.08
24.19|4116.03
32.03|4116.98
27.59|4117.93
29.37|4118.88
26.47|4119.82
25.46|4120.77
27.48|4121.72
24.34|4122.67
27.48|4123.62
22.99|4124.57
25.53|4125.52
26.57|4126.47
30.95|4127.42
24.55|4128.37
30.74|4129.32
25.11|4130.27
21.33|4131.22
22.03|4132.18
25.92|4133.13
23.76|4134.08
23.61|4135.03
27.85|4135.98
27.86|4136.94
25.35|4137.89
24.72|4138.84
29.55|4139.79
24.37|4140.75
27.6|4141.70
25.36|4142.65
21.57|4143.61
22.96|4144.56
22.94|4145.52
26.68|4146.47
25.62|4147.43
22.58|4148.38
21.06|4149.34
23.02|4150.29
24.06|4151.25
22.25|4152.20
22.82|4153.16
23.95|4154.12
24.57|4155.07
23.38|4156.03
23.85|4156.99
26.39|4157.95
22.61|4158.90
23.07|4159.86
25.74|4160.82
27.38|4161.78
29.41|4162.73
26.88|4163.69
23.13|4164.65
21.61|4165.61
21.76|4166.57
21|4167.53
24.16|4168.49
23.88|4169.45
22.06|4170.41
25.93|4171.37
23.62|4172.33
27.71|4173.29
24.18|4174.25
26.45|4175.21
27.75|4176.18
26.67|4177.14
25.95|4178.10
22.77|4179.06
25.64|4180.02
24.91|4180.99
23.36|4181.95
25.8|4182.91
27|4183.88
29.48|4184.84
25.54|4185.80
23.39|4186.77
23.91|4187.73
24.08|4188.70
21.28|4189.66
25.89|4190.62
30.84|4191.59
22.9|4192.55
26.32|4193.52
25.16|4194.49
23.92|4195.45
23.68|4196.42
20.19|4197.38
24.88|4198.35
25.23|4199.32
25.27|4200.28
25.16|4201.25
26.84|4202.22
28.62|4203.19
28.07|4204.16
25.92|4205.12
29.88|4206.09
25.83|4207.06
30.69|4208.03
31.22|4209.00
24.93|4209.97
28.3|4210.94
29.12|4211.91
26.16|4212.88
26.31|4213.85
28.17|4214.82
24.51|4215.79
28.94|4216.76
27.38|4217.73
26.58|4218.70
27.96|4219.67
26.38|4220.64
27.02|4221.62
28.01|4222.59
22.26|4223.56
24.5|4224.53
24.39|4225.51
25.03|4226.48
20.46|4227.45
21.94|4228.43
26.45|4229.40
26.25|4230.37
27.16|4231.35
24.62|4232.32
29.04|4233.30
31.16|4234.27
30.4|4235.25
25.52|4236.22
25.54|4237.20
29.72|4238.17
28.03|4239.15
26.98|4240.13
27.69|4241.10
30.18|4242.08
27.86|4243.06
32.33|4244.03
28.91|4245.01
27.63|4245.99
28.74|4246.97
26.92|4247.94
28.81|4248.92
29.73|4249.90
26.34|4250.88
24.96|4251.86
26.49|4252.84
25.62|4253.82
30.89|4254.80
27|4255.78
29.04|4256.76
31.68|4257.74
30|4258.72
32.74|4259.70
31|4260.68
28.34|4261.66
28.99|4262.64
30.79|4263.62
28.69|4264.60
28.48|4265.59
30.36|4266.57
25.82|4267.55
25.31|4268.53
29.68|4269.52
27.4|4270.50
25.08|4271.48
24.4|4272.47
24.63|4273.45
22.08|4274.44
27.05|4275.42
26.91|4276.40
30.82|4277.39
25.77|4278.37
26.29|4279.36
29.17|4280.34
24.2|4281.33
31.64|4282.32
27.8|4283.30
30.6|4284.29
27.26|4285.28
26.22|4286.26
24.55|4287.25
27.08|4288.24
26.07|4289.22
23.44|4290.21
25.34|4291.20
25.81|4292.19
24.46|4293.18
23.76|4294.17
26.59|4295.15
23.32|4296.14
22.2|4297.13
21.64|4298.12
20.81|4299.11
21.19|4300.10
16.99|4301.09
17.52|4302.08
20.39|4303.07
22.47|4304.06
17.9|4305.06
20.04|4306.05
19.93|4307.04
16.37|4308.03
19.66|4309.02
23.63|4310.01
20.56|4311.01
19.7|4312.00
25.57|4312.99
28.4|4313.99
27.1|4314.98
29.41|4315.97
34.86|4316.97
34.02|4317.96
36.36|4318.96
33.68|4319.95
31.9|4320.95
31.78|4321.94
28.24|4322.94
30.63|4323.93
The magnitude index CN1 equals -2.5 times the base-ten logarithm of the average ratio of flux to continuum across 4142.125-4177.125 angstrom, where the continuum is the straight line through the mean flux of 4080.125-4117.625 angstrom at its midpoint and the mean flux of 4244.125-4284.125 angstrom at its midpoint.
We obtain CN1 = 0.12 mag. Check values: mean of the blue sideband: 26.4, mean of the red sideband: 28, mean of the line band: 24.2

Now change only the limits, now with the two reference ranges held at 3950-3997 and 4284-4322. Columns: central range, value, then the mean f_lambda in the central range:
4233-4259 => -0.21 mag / 28.4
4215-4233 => -0.12 mag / 25.6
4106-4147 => -0.25 mag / 25.9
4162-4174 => -0.13 mag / 24.3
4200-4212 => -0.22 mag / 27.7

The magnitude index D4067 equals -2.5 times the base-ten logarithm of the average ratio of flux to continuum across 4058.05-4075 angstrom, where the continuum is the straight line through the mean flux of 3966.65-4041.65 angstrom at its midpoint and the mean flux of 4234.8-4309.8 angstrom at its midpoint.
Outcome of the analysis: -0.02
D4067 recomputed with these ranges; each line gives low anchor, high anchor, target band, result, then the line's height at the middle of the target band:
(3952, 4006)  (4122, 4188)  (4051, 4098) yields -0.172 mag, 22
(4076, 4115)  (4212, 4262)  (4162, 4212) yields 0.065 mag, 27.1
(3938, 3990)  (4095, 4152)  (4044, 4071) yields -0.157 mag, 21.6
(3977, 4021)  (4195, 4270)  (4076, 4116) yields -0.037 mag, 25.5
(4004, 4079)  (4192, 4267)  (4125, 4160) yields 0.074 mag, 26.5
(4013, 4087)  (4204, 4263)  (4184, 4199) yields 0.099 mag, 27.2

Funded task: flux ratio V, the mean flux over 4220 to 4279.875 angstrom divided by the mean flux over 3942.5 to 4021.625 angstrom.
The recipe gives 1.4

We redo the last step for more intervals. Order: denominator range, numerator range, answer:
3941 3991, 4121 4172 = 1.51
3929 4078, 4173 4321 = 1.25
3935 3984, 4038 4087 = 1.75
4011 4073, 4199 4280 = 1.07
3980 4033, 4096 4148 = 1.05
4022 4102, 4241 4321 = 1.02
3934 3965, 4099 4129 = 1.81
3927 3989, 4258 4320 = 1.78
